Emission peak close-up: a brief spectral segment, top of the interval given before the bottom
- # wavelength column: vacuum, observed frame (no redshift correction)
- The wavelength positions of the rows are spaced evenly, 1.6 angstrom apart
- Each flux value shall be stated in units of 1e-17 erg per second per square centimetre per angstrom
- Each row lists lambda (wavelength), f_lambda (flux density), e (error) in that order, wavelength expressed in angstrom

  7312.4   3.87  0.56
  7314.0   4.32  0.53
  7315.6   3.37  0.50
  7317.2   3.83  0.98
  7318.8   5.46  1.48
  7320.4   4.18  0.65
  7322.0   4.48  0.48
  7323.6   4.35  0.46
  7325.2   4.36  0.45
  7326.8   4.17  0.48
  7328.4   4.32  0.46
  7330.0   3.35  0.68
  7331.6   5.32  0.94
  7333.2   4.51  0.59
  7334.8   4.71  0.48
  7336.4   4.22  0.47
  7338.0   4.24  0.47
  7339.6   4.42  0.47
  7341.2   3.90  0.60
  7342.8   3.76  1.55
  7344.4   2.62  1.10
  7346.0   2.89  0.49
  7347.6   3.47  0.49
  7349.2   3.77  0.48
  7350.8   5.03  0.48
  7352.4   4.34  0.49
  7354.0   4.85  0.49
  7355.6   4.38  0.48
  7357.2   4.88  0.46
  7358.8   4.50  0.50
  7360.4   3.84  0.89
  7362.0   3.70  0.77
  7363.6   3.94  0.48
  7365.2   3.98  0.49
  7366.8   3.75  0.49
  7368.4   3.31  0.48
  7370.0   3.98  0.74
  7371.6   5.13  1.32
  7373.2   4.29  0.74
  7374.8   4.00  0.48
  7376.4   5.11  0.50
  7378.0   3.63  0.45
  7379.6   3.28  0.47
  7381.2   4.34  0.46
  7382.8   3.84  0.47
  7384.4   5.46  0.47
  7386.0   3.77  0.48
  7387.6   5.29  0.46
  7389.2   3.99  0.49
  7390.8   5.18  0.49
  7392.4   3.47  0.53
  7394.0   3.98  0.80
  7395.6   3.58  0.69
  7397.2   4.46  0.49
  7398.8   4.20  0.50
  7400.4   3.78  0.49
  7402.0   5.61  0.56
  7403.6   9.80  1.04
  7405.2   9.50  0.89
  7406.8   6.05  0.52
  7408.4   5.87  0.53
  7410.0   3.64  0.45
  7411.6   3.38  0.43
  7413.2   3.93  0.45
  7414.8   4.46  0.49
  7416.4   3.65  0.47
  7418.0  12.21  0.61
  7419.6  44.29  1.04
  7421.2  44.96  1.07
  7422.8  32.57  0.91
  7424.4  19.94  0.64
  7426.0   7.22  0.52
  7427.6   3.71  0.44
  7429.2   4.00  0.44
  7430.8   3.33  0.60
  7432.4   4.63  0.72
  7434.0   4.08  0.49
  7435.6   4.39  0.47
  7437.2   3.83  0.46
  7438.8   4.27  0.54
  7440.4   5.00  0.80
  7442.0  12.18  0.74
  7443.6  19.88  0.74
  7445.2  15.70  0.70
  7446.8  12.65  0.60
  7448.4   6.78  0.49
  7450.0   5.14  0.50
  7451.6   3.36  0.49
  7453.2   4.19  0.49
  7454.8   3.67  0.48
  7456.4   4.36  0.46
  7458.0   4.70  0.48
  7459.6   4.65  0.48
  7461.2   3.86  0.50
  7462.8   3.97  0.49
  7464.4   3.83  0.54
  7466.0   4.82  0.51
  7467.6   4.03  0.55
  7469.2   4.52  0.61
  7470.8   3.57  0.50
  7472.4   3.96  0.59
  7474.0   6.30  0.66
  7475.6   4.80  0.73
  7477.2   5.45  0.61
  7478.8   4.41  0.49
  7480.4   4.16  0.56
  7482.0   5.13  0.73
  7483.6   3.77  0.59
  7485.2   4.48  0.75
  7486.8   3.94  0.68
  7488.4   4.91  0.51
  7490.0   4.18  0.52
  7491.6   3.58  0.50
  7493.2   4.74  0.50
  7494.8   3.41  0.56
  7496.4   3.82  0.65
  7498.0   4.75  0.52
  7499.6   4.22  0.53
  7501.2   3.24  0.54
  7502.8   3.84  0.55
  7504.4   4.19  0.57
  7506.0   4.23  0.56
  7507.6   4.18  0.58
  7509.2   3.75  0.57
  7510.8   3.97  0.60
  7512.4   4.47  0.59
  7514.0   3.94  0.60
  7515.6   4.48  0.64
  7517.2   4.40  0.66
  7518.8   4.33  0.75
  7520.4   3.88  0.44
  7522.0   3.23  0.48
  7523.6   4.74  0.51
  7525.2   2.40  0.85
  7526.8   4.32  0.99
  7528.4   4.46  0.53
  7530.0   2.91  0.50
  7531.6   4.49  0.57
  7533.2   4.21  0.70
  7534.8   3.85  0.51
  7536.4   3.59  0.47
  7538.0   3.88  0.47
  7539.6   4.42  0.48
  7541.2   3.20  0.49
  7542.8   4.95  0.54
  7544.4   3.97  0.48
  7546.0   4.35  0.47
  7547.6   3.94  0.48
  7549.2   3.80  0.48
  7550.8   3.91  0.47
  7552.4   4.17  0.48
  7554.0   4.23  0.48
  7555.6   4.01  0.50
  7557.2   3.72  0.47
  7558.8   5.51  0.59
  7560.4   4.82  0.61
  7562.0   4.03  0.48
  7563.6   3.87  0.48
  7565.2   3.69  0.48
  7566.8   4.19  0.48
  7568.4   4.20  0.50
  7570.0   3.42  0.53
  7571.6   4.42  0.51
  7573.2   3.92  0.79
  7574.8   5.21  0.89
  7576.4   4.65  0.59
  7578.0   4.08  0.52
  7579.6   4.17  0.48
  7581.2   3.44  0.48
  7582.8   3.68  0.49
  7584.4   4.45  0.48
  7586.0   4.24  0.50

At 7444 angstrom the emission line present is [N II]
